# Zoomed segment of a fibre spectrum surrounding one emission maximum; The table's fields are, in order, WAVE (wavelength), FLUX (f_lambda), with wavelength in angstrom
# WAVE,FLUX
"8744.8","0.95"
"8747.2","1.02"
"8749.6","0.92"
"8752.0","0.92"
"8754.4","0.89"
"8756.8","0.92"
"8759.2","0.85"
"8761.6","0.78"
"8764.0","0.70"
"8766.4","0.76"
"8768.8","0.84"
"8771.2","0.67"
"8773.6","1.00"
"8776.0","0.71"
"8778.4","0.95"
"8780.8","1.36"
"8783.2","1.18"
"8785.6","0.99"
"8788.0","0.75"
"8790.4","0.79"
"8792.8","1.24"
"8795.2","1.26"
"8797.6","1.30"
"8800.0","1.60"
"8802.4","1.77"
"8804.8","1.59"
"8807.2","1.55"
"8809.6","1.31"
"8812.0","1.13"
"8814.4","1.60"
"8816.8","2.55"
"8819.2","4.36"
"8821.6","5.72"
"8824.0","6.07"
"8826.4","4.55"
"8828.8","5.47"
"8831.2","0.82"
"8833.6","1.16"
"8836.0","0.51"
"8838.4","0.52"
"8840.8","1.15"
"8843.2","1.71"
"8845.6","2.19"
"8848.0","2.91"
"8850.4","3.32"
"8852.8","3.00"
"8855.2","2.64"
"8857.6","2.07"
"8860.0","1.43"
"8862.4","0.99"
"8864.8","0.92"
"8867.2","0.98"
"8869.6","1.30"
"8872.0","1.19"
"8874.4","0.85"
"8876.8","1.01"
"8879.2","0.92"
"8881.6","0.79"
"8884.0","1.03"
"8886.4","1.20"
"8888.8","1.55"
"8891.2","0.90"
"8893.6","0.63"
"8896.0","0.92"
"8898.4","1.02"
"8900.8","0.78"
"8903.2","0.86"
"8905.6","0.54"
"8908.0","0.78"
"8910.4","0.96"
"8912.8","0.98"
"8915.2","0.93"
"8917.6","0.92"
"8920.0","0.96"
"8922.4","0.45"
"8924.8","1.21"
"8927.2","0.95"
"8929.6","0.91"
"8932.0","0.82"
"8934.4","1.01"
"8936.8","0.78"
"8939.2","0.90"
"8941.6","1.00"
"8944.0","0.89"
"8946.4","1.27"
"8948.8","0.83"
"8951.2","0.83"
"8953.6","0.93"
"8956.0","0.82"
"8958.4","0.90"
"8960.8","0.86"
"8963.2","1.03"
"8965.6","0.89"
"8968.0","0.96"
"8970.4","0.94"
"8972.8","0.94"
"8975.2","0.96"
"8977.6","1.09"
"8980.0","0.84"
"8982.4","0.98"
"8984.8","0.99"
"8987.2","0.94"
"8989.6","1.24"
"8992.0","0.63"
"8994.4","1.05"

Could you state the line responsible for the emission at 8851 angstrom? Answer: [N II]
